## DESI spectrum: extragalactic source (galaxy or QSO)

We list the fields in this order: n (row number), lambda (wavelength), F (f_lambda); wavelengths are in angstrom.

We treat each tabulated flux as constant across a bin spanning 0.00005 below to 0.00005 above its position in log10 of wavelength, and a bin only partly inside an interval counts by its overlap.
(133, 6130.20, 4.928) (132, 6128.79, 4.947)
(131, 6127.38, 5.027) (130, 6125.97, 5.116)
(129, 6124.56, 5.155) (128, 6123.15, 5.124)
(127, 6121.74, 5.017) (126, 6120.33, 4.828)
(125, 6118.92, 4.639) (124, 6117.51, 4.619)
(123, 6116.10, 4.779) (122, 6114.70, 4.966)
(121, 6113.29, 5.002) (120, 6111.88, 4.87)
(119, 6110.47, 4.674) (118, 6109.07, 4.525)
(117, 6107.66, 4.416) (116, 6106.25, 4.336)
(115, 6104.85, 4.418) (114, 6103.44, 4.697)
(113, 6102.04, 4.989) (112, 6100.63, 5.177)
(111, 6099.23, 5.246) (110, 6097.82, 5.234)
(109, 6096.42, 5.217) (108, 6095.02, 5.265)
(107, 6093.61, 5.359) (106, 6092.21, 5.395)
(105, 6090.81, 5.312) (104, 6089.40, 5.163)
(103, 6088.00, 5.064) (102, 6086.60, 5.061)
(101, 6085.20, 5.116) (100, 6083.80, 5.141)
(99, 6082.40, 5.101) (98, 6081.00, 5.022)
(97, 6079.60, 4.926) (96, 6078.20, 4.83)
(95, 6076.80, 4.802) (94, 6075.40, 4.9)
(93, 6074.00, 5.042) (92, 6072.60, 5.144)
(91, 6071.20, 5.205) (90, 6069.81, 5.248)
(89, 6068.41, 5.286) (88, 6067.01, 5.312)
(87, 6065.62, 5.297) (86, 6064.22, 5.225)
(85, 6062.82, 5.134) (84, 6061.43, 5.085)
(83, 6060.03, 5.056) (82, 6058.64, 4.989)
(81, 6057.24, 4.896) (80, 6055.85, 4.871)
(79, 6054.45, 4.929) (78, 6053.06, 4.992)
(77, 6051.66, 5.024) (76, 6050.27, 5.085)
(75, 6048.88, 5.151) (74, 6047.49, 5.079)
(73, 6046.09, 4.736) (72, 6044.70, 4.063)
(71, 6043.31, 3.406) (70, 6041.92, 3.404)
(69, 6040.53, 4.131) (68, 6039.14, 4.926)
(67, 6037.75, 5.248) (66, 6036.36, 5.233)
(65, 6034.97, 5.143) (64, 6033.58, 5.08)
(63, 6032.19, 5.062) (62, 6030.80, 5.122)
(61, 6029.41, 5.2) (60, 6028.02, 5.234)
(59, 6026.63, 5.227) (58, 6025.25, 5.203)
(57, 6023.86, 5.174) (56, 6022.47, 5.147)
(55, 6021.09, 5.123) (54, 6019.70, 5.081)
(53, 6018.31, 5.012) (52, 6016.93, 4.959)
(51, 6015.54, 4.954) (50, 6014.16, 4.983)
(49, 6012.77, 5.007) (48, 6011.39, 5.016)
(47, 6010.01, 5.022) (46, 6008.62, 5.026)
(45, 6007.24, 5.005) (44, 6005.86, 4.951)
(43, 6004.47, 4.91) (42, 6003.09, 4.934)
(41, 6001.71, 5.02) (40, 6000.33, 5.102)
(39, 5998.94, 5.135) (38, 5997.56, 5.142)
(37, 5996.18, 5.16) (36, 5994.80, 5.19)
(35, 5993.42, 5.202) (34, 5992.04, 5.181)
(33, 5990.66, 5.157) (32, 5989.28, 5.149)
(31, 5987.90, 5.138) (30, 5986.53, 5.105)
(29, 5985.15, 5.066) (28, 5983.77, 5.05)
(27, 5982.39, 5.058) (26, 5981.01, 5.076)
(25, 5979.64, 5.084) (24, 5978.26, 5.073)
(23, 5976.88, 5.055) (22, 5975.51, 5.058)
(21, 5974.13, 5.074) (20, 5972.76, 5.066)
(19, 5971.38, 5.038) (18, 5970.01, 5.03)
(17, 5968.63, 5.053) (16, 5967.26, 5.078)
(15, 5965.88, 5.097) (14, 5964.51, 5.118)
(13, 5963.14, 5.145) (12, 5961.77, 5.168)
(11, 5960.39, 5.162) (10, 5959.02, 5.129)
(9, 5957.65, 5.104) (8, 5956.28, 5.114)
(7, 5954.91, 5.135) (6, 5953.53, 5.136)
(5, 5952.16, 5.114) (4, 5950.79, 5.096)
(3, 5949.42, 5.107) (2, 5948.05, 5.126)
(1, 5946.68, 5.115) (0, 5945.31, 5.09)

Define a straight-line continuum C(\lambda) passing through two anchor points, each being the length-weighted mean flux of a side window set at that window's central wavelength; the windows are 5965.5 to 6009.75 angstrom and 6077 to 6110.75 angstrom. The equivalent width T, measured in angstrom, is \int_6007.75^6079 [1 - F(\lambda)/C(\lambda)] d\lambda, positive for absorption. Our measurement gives 0.8 angstrom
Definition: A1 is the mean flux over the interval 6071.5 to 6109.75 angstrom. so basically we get 5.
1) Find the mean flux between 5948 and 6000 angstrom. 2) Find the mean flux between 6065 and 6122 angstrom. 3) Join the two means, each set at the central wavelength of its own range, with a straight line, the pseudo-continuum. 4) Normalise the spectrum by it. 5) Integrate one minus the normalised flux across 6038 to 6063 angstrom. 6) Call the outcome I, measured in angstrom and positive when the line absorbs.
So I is 1.5 angstrom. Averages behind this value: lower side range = 5.11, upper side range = 4.99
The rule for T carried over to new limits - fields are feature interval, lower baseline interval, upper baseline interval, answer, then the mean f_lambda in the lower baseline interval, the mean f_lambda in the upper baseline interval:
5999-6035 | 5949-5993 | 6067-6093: 0.26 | 5.1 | 5.1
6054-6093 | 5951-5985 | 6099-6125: -1.70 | 5.09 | 4.8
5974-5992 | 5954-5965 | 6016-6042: 0.01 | 5.13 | 5.02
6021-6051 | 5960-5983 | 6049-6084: 1.20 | 5.08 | 5.06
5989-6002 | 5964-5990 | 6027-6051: -0.41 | 5.08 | 4.79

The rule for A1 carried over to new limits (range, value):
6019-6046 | 4.85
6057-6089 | 5.09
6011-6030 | 5.1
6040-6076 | 4.88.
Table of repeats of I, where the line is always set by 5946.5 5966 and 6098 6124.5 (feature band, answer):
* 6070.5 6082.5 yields -0.3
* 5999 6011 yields 0.1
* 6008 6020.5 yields 0.0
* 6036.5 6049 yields 1.2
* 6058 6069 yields -0.6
